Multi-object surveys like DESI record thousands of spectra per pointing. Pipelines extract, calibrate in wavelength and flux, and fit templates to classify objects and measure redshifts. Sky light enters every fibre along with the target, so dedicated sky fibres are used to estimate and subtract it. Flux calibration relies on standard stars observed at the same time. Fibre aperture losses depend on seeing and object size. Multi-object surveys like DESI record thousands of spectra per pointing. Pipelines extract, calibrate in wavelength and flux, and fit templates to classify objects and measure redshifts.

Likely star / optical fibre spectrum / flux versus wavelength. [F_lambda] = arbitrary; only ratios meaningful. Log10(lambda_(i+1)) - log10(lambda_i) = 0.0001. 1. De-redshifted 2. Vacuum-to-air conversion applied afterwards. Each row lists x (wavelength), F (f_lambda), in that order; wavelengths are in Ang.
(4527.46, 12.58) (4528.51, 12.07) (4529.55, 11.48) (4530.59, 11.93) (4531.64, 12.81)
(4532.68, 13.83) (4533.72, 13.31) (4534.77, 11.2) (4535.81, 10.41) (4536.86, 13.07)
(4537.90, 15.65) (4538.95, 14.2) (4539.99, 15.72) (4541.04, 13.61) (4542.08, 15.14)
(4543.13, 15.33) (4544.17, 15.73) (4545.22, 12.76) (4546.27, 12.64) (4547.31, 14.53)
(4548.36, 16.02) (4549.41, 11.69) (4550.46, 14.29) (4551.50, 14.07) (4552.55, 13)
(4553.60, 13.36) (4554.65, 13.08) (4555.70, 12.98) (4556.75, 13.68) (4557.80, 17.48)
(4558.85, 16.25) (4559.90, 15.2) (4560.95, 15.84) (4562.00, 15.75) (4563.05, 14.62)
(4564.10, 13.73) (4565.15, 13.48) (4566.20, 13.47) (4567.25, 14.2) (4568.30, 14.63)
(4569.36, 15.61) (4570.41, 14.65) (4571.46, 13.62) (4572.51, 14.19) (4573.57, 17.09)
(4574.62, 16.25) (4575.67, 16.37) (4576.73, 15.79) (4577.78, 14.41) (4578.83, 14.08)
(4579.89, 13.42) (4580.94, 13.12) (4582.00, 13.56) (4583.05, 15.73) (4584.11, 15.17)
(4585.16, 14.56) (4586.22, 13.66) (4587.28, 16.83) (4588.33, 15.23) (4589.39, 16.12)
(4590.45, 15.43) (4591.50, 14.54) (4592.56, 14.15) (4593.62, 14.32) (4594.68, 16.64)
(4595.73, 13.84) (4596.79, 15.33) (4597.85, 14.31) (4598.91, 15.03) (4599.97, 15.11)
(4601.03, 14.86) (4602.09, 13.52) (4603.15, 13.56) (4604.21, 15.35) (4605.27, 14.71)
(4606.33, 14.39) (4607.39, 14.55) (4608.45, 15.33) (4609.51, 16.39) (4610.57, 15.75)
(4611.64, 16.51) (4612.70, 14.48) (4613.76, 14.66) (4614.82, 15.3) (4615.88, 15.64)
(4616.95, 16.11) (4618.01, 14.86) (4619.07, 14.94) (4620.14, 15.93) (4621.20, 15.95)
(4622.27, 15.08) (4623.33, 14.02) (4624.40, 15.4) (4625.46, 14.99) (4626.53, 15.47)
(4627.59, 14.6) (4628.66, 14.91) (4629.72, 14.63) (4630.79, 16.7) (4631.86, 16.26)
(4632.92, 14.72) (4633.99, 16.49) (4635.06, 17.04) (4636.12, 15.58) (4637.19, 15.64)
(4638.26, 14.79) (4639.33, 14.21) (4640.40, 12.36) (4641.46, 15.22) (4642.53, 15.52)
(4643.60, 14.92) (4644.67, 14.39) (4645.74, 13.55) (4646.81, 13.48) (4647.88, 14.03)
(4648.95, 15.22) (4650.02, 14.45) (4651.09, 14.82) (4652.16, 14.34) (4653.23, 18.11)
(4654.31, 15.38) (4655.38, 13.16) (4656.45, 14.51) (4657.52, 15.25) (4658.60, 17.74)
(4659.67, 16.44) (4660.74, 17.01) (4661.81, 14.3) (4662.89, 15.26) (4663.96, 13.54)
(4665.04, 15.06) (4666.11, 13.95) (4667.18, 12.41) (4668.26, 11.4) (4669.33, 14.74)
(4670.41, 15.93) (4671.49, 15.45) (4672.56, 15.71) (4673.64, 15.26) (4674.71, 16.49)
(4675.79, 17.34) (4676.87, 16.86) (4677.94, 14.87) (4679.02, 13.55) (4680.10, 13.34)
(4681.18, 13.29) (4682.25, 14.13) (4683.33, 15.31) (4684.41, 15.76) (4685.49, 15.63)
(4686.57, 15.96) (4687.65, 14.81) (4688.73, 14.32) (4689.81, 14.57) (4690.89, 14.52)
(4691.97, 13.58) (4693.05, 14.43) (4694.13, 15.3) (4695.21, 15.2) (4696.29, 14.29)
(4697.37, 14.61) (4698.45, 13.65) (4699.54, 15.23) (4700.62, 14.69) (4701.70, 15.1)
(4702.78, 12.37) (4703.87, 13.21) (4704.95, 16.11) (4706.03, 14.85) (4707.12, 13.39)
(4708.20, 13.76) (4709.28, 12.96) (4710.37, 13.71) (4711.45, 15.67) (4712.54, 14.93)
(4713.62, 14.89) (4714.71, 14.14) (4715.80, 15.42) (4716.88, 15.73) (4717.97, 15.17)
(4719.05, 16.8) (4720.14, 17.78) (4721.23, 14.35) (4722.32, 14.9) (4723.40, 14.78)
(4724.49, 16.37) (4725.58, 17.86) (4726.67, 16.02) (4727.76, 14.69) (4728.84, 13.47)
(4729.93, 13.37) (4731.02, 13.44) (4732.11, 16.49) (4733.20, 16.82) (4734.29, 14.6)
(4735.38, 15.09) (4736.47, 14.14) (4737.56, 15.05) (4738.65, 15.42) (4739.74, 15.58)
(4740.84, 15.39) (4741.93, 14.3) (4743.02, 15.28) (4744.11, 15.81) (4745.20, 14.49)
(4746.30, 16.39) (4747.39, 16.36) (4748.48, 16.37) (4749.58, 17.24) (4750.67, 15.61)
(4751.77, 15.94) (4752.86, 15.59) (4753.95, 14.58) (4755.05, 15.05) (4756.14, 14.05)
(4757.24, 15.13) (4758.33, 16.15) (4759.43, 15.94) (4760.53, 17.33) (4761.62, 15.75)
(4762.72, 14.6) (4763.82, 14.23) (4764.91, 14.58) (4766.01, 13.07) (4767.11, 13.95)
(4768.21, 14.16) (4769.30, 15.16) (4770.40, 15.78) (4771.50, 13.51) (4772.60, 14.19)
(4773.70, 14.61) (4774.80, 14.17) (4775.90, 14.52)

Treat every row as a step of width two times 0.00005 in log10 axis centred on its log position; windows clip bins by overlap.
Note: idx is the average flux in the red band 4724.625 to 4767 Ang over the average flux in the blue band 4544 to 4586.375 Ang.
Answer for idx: 1.1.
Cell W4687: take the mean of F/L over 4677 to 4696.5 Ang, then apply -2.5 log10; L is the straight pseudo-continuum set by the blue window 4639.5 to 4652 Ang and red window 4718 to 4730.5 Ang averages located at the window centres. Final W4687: 0.02 mag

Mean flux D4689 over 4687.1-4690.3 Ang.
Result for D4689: 14.6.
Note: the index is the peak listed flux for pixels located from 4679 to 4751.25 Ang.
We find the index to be 17.86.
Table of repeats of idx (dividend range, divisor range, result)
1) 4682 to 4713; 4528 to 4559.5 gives 1.06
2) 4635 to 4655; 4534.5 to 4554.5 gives 1.07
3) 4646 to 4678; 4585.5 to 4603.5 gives 1.01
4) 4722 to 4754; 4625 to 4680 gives 1.02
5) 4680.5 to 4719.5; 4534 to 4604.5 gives 1.01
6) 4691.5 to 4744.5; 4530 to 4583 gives 1.05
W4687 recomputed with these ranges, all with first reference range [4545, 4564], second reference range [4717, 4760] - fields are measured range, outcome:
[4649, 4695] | 0.00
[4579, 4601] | -0.02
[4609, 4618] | -0.06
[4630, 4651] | -0.01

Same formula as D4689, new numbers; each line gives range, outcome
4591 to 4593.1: 14.3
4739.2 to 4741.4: 15.4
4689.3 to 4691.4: 14.5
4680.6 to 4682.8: 13.7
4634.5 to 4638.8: 15.8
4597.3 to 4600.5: 14.8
